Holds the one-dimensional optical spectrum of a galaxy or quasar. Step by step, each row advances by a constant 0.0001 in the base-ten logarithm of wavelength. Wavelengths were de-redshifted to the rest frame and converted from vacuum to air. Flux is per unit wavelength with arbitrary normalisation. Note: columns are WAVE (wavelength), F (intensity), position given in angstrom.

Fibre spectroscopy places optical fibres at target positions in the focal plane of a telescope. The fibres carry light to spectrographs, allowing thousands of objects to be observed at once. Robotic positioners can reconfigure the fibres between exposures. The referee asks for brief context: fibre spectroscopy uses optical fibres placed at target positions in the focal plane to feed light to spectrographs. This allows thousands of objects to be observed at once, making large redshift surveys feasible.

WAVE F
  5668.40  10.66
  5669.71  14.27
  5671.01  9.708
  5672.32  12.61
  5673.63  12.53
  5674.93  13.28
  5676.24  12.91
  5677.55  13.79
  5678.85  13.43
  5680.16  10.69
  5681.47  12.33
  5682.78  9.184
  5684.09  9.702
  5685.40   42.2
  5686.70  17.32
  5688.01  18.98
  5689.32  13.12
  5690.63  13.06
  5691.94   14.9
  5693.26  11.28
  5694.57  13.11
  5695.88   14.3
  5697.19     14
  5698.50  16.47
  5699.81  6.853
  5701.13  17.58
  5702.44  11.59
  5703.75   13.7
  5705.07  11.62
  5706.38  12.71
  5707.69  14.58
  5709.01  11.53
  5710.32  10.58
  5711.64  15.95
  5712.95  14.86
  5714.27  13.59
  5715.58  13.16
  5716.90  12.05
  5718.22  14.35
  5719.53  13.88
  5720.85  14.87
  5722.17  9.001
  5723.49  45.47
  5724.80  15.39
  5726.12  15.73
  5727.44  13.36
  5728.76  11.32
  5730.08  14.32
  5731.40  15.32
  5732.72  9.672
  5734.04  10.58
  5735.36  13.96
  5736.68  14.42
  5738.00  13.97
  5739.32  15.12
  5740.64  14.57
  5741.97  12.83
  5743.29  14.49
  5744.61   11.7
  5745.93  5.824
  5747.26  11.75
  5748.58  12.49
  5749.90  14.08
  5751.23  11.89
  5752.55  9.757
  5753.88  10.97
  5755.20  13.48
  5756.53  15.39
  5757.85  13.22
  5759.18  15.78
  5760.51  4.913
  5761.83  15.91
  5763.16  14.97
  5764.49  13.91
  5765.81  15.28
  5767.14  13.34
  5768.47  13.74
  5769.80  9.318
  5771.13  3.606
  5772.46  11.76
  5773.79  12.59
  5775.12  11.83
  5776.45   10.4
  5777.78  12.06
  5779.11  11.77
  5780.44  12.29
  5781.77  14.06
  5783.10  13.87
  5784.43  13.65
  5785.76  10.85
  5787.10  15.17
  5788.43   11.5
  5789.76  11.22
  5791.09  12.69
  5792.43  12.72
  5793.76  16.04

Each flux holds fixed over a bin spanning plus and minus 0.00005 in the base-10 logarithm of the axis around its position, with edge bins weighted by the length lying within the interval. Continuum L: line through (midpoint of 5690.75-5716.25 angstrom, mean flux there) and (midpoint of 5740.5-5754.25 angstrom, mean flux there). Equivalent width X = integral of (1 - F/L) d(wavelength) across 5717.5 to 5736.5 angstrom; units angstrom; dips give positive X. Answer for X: -4.6 angstrom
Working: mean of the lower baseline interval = 13.3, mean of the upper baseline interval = 11.8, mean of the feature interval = 15.5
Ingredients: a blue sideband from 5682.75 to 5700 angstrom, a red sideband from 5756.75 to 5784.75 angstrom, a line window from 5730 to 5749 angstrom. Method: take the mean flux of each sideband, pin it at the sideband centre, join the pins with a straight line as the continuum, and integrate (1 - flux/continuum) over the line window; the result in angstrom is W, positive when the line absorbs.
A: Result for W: 1.4 angstrom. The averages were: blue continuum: 15.8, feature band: 12.7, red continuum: 12.3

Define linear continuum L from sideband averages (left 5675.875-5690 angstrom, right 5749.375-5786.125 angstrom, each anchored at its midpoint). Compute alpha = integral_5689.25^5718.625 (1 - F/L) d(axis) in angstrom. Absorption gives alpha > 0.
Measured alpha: 3.4 angstrom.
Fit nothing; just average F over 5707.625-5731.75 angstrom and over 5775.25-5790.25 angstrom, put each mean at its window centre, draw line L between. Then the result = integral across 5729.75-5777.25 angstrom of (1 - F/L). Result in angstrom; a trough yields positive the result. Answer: 4.6 angstrom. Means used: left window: 15.2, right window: 12.4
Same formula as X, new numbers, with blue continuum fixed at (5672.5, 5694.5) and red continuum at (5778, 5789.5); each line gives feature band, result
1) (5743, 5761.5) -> 2.2 angstrom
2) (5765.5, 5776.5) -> 1.5 angstrom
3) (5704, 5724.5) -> -1.5 angstrom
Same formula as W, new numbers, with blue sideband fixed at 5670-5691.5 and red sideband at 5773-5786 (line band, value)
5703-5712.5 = 0.7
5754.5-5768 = -0.8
